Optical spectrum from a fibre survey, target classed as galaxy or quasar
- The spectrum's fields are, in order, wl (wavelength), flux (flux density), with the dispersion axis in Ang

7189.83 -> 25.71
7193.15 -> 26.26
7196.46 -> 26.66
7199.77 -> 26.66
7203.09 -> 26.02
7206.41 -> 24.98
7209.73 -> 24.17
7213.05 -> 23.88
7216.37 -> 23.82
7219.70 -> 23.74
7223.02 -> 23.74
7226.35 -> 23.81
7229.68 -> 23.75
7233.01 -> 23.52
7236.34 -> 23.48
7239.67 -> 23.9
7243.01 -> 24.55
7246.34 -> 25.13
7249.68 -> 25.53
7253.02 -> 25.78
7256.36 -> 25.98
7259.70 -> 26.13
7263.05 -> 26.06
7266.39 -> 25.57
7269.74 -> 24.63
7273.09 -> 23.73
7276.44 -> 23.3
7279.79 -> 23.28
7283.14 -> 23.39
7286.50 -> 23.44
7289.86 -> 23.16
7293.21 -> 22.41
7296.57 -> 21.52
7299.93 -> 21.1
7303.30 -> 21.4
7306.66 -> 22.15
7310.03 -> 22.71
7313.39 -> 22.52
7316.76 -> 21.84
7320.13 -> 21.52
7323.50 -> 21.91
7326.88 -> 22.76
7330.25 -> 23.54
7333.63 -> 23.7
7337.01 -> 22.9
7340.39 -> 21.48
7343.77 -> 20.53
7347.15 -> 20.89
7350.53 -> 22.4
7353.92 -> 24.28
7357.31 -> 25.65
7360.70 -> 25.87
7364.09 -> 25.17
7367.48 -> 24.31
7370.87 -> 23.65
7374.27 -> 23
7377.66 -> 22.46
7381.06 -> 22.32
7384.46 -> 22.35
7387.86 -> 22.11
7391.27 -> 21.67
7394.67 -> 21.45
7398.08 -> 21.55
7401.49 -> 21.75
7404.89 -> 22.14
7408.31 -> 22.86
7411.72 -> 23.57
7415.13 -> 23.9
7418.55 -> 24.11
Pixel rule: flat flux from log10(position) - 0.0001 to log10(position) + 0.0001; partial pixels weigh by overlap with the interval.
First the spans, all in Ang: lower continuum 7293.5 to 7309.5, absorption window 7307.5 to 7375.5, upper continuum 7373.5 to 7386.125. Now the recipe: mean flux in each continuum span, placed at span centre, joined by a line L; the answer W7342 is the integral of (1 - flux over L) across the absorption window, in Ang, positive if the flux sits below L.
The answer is -2.80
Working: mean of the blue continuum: 21.7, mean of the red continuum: 22.5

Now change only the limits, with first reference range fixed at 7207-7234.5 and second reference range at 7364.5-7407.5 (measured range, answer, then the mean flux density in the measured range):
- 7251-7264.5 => -1.4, 26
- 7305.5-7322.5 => 0.7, 22.1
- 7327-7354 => 0.6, 22.4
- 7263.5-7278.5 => -0.6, 24.4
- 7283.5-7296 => 0.2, 22.9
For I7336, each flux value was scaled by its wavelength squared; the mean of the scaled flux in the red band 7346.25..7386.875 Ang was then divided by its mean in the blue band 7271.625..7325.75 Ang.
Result 1.1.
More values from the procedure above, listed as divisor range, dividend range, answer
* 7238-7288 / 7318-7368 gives 0.96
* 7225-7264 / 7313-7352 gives 0.92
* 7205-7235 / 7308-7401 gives 0.99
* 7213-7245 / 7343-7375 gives 1.03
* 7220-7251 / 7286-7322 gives 0.93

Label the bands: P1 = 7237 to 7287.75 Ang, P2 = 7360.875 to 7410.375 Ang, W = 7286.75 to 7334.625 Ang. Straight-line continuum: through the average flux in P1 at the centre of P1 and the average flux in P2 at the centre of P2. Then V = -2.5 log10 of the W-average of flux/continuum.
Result 0.07 mag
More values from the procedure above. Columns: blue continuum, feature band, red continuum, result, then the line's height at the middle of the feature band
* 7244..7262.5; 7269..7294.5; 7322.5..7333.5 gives 0.06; 24.6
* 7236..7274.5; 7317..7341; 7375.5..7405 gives 0.04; 23.4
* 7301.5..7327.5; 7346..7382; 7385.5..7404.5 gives -0.09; 21.9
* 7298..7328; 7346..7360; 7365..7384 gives -0.04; 22.8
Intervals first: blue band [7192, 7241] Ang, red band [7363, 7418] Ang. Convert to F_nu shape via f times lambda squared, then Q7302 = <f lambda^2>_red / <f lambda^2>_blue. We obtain 1.0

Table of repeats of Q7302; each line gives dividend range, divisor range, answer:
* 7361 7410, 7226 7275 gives 0.95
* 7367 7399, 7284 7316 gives 1.03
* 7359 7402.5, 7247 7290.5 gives 0.96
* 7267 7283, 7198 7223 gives 0.98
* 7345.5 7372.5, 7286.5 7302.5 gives 1.10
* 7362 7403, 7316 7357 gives 1.02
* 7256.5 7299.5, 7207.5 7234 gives 1.02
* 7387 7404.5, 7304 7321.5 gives 1.00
